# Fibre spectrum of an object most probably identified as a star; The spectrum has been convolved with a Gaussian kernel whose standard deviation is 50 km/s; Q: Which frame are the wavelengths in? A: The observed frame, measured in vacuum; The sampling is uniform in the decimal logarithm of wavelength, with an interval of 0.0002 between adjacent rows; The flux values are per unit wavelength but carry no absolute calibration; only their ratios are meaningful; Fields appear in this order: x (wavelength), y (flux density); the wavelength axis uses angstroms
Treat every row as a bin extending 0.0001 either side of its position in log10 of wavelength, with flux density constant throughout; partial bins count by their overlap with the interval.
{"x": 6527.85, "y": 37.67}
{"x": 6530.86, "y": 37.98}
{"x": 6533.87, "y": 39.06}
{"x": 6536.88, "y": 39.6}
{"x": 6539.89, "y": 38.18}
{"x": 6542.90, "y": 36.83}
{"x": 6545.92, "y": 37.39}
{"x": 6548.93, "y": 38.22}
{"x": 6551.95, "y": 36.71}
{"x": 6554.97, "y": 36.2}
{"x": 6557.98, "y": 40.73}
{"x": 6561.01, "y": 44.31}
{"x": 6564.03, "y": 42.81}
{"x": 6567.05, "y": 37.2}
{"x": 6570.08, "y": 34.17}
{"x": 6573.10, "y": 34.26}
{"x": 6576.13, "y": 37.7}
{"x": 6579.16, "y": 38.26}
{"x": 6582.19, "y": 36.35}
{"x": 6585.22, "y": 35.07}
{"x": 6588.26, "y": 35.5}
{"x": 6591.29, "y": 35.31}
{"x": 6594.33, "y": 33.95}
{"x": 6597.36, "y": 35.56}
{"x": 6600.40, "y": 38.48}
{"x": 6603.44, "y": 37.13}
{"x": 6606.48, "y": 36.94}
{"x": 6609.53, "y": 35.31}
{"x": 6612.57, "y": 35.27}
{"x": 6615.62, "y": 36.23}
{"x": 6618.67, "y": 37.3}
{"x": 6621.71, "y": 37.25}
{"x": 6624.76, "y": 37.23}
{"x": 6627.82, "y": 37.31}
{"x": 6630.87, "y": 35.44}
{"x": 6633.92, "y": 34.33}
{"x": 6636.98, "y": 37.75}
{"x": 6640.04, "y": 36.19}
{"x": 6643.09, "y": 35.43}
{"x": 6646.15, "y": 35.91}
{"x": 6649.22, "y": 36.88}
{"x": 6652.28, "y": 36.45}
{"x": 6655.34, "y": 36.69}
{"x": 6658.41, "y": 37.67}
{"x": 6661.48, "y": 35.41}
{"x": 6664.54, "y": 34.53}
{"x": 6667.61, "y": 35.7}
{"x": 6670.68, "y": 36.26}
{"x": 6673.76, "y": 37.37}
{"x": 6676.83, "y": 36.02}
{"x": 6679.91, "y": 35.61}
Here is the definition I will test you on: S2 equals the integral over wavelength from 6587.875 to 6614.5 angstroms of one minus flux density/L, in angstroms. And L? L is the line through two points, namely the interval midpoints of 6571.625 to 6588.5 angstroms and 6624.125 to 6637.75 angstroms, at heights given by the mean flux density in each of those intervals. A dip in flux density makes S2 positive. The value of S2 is 0.2 angstroms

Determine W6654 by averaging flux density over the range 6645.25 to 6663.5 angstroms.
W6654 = 36.5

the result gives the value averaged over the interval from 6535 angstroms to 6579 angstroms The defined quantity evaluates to 38.2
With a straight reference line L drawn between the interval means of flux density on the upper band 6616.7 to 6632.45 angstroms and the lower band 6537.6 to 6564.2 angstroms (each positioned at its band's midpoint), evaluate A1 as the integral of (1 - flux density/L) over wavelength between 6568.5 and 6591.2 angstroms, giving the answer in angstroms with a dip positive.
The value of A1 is 1.3 angstroms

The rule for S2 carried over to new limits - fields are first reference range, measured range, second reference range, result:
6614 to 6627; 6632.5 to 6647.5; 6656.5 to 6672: 0.2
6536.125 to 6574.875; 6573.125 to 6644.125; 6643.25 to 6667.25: 1.5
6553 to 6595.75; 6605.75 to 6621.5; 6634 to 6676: 0.2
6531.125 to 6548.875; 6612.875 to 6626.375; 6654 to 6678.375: 0.0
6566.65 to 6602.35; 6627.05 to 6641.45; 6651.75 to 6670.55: 0.0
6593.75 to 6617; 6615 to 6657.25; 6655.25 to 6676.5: -0.3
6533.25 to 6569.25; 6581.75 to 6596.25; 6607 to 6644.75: 0.9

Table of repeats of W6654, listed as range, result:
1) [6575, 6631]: 36.4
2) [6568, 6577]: 35.3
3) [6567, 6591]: 36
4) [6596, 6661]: 36.5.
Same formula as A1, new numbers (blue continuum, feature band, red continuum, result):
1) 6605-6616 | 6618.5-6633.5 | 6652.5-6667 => -0.3 angstroms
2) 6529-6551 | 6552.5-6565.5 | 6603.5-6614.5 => -1.1 angstroms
